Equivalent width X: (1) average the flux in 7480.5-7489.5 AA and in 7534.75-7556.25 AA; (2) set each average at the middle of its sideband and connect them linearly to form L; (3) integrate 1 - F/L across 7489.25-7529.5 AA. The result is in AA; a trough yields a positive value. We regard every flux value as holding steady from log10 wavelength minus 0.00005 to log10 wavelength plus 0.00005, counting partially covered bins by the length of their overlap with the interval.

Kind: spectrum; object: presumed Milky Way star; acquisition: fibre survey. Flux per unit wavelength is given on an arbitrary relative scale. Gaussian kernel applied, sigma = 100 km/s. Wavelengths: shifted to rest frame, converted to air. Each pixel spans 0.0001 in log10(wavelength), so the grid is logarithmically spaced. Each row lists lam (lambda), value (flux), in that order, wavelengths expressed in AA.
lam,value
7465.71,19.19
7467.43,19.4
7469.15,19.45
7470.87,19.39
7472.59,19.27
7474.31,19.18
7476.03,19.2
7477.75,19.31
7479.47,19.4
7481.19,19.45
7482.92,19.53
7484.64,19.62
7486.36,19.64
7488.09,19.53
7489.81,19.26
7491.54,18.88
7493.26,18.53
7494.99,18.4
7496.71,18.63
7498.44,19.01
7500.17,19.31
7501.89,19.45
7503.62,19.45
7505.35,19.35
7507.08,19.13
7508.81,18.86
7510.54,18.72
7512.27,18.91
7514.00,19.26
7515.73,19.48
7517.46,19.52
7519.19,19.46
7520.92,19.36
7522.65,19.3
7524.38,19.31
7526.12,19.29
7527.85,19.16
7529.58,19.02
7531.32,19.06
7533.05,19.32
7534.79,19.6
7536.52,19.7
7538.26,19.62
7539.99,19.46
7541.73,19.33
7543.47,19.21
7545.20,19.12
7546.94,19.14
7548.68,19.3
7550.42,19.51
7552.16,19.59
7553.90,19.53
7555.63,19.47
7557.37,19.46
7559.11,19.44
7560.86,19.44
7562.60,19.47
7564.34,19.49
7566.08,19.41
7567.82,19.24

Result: 0.75 AA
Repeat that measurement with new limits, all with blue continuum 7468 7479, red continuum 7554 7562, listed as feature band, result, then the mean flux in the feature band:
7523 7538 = 0.1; 19.3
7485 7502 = 0.3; 19.1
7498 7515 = 0.2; 19.1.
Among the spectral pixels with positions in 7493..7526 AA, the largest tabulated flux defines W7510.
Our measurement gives 19.52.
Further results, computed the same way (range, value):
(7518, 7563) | 19.7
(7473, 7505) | 19.64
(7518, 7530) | 19.46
